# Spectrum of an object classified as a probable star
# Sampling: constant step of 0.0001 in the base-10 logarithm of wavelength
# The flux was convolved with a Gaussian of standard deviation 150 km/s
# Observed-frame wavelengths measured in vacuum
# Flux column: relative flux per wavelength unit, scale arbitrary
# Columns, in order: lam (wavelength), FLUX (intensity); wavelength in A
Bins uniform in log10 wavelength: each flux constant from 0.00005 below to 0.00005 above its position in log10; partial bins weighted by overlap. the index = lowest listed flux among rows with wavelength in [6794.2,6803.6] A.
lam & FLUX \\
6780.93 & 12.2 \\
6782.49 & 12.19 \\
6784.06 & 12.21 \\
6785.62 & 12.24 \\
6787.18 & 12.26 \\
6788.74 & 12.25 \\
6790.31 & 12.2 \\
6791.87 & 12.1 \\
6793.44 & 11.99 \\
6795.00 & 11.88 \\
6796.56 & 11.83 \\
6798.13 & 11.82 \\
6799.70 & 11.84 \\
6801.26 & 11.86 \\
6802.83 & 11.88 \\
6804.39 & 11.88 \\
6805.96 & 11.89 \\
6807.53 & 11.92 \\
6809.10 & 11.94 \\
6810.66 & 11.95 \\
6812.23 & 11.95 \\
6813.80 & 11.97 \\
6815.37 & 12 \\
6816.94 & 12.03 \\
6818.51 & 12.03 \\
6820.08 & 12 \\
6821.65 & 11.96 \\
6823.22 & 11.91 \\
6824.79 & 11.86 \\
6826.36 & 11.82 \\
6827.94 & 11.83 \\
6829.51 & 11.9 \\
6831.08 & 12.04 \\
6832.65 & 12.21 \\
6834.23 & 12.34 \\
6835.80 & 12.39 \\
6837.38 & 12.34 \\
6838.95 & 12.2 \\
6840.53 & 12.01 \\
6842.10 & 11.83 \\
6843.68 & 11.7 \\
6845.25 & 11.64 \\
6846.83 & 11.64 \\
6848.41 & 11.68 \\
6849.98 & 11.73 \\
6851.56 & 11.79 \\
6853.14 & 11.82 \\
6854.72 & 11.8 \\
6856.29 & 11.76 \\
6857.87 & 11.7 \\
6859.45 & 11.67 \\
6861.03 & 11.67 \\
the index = 11.82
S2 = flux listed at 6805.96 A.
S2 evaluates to 11.89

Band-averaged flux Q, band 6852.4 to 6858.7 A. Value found 11.8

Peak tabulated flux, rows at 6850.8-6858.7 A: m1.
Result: 11.82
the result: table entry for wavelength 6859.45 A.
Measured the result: 11.67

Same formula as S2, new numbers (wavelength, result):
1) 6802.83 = 11.88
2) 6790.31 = 12.2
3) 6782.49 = 12.19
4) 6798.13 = 11.82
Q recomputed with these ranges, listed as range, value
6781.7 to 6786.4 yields 12.2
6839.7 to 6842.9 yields 11.9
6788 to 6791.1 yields 12.2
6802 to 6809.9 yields 11.9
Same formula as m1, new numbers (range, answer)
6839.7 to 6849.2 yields 12.01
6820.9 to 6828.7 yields 11.96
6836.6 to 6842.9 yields 12.34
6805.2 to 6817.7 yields 12.03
